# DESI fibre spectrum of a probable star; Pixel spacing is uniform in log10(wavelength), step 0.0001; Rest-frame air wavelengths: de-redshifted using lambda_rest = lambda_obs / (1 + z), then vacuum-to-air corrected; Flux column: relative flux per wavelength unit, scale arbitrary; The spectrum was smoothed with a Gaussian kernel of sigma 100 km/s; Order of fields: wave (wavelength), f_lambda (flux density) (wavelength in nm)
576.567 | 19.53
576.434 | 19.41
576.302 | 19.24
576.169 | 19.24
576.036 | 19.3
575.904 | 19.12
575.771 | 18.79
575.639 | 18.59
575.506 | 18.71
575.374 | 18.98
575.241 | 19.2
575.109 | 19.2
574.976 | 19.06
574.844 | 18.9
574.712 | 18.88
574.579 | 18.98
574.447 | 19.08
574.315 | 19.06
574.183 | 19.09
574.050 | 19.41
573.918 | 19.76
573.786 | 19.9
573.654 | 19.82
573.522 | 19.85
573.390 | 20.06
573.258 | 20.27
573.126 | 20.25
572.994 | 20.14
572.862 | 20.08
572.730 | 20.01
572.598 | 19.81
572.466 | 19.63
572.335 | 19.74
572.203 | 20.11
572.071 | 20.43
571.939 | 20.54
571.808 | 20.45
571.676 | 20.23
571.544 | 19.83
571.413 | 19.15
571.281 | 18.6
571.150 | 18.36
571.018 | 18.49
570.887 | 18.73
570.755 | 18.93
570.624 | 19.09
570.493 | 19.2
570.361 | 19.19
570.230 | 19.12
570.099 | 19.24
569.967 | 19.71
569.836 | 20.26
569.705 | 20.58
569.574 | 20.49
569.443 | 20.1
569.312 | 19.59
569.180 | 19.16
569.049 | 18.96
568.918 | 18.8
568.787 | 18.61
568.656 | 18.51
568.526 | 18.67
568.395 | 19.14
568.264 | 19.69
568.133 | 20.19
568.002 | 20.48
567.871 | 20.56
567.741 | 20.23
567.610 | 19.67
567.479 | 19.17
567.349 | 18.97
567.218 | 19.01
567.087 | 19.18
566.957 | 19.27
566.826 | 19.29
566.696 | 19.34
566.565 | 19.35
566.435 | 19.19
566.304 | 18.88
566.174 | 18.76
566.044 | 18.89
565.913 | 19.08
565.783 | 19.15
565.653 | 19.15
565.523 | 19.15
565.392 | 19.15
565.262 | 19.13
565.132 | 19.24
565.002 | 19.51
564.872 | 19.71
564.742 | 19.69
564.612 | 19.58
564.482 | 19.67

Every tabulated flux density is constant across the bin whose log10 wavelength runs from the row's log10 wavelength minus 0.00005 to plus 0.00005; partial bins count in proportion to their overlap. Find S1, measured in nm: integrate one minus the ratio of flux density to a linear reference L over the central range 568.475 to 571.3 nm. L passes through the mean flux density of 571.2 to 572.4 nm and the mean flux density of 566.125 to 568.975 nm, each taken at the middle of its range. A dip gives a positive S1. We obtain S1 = 0.06 nm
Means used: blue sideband 19.3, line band 19.2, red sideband 19.9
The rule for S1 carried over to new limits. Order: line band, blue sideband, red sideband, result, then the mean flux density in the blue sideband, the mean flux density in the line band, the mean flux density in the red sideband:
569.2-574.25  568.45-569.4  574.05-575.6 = -0.19 nm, 18.9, 19.7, 19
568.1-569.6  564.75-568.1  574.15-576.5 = 0.00 nm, 19.4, 19.3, 19.1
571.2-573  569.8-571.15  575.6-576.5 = -0.07 nm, 19.1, 19.9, 19.1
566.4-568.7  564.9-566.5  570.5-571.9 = -0.04 nm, 19.1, 19.5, 19.2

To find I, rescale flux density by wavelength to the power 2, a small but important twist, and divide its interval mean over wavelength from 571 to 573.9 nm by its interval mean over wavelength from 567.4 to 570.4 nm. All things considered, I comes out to 1.03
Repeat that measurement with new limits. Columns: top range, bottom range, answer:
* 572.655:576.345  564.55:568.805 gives 1.03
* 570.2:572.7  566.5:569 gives 1.02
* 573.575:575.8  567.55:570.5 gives 1.00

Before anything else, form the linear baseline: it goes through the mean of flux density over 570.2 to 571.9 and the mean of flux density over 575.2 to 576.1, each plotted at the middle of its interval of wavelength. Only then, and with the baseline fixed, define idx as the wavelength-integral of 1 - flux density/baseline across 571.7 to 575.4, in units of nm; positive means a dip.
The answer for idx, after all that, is -0.12 nm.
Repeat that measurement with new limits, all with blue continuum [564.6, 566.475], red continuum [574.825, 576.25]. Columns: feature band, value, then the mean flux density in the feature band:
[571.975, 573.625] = -0.084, 20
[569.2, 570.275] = -0.042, 19.9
